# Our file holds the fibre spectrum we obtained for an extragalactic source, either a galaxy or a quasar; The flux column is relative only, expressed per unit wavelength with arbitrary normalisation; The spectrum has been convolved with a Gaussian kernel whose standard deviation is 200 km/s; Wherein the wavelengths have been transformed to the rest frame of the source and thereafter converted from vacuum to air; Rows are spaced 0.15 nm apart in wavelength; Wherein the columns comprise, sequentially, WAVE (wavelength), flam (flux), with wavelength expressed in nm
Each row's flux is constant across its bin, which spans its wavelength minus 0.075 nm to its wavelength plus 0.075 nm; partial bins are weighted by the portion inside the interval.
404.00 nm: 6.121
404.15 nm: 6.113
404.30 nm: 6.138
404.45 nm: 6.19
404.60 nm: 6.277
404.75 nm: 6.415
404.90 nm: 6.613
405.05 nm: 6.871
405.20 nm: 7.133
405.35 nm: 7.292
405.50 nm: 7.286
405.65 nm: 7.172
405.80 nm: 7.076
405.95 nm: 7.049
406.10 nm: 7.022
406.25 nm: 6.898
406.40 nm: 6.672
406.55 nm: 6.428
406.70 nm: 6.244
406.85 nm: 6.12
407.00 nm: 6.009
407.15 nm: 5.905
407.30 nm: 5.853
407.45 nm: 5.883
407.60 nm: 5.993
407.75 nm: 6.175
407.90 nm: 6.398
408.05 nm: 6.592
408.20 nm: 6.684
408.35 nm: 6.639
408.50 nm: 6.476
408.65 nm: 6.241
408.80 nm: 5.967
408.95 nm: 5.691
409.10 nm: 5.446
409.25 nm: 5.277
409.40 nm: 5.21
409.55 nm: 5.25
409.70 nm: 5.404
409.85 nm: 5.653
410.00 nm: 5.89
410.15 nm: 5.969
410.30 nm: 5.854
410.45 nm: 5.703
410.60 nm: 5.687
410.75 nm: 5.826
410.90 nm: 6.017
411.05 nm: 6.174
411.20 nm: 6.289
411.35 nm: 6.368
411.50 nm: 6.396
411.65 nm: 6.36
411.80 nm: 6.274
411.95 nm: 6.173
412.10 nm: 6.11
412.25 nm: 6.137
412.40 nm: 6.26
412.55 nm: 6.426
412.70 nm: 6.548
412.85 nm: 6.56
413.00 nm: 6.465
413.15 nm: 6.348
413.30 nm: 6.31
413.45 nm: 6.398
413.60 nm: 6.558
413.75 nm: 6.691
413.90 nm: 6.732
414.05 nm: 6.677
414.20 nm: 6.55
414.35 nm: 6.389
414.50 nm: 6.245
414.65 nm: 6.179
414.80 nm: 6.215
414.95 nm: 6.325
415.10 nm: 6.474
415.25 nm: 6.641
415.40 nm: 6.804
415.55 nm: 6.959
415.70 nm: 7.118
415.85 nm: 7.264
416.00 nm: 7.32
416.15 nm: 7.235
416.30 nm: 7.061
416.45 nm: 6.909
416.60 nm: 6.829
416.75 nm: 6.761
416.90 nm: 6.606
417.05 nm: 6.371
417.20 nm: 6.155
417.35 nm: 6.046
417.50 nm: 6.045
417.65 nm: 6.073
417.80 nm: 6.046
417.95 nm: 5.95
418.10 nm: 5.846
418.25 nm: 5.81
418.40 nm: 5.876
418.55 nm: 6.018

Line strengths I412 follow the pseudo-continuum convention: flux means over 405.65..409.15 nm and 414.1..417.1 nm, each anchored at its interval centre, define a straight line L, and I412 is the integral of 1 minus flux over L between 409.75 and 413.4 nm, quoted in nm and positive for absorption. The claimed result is 0.21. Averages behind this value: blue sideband 6.35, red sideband 6.72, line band 6.15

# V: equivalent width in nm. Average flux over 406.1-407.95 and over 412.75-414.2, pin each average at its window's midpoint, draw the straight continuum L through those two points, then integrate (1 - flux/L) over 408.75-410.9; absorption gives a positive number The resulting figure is 0.25 nm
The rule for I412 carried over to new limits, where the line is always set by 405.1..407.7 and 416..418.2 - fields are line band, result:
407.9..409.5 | 0.13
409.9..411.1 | 0.12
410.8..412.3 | 0.07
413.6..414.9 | 0.00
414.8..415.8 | -0.03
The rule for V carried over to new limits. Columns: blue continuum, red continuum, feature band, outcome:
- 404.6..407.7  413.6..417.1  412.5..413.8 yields 0.040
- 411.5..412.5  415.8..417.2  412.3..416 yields -0.009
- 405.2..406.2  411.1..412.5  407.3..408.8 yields 0.111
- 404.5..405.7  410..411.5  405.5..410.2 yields 0.191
